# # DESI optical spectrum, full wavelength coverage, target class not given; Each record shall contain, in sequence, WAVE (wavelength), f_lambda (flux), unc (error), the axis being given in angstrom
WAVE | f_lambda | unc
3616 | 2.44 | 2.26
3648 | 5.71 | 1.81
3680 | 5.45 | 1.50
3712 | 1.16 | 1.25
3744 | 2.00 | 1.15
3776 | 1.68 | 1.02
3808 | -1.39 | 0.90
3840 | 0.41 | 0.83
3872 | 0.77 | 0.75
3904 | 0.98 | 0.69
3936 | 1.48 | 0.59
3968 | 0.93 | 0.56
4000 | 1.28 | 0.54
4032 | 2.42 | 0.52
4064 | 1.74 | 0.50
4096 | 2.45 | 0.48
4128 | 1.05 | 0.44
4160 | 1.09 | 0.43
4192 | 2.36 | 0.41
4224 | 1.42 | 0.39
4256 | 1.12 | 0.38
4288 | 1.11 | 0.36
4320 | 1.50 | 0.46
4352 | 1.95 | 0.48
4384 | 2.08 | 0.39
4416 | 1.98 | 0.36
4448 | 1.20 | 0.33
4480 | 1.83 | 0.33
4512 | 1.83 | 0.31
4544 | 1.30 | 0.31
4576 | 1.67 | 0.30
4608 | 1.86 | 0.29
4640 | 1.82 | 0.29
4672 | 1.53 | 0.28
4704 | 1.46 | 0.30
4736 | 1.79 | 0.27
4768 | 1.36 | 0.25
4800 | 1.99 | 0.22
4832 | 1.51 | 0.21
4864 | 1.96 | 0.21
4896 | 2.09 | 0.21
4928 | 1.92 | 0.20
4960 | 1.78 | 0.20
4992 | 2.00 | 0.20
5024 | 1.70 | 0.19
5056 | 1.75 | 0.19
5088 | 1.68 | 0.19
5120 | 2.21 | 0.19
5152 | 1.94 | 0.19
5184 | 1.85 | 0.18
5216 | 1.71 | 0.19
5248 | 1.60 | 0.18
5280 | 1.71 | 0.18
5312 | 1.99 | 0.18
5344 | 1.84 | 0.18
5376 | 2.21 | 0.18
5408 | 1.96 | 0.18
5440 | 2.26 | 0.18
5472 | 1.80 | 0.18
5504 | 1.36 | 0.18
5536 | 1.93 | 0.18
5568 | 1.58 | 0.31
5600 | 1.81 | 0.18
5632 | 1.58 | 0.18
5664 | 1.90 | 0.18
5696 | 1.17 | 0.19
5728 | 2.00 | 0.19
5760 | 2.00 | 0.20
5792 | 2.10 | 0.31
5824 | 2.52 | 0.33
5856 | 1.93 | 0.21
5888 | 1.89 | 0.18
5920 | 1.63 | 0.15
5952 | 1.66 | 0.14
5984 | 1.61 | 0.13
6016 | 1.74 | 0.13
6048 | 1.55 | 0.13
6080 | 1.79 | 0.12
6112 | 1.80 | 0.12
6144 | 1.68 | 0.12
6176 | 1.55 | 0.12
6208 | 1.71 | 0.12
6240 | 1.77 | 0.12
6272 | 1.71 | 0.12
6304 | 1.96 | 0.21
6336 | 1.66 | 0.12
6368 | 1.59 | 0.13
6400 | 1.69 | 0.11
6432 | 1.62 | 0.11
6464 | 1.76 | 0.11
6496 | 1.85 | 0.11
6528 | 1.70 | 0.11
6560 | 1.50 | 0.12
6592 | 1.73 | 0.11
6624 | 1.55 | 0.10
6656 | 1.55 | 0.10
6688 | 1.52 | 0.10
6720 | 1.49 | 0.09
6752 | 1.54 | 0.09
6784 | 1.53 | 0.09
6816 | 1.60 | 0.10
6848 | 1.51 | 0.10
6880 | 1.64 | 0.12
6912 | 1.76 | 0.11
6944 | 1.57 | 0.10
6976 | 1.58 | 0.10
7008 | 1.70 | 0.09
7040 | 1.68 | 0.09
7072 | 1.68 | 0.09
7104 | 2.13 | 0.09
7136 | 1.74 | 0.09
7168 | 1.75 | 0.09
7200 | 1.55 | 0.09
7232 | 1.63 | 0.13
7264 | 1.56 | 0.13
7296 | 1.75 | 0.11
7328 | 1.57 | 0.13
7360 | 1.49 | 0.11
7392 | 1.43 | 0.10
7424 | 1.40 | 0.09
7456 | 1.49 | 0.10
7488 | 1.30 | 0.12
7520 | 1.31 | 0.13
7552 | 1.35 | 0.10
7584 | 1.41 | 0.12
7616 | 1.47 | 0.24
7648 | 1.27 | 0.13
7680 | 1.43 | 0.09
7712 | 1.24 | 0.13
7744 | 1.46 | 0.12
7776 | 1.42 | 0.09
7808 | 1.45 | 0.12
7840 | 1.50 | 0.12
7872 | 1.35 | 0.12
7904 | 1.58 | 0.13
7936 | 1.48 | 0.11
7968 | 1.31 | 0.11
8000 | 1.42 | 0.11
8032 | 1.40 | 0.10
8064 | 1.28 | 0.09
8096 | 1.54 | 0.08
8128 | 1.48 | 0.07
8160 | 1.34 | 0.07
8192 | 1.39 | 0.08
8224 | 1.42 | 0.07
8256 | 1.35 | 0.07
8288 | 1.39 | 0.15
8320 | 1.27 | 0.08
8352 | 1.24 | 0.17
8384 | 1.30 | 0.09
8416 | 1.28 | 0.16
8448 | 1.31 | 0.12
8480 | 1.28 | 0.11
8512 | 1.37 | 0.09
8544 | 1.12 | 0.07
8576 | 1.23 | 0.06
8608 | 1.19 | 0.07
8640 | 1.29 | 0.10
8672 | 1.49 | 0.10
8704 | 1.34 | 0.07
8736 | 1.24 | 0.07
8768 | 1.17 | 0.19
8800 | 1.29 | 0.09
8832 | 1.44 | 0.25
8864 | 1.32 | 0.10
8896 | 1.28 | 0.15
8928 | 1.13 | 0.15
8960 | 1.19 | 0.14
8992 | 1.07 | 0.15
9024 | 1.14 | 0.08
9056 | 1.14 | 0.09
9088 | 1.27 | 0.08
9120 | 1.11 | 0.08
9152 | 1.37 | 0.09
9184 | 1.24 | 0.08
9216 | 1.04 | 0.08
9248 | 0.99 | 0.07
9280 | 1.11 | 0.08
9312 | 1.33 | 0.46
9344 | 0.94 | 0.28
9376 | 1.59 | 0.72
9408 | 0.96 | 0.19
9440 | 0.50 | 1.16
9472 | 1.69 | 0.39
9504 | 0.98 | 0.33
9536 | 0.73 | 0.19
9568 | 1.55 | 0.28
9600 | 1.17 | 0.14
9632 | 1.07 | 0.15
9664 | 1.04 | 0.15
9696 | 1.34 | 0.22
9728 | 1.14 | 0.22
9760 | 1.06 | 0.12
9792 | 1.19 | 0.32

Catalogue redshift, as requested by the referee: 0.082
